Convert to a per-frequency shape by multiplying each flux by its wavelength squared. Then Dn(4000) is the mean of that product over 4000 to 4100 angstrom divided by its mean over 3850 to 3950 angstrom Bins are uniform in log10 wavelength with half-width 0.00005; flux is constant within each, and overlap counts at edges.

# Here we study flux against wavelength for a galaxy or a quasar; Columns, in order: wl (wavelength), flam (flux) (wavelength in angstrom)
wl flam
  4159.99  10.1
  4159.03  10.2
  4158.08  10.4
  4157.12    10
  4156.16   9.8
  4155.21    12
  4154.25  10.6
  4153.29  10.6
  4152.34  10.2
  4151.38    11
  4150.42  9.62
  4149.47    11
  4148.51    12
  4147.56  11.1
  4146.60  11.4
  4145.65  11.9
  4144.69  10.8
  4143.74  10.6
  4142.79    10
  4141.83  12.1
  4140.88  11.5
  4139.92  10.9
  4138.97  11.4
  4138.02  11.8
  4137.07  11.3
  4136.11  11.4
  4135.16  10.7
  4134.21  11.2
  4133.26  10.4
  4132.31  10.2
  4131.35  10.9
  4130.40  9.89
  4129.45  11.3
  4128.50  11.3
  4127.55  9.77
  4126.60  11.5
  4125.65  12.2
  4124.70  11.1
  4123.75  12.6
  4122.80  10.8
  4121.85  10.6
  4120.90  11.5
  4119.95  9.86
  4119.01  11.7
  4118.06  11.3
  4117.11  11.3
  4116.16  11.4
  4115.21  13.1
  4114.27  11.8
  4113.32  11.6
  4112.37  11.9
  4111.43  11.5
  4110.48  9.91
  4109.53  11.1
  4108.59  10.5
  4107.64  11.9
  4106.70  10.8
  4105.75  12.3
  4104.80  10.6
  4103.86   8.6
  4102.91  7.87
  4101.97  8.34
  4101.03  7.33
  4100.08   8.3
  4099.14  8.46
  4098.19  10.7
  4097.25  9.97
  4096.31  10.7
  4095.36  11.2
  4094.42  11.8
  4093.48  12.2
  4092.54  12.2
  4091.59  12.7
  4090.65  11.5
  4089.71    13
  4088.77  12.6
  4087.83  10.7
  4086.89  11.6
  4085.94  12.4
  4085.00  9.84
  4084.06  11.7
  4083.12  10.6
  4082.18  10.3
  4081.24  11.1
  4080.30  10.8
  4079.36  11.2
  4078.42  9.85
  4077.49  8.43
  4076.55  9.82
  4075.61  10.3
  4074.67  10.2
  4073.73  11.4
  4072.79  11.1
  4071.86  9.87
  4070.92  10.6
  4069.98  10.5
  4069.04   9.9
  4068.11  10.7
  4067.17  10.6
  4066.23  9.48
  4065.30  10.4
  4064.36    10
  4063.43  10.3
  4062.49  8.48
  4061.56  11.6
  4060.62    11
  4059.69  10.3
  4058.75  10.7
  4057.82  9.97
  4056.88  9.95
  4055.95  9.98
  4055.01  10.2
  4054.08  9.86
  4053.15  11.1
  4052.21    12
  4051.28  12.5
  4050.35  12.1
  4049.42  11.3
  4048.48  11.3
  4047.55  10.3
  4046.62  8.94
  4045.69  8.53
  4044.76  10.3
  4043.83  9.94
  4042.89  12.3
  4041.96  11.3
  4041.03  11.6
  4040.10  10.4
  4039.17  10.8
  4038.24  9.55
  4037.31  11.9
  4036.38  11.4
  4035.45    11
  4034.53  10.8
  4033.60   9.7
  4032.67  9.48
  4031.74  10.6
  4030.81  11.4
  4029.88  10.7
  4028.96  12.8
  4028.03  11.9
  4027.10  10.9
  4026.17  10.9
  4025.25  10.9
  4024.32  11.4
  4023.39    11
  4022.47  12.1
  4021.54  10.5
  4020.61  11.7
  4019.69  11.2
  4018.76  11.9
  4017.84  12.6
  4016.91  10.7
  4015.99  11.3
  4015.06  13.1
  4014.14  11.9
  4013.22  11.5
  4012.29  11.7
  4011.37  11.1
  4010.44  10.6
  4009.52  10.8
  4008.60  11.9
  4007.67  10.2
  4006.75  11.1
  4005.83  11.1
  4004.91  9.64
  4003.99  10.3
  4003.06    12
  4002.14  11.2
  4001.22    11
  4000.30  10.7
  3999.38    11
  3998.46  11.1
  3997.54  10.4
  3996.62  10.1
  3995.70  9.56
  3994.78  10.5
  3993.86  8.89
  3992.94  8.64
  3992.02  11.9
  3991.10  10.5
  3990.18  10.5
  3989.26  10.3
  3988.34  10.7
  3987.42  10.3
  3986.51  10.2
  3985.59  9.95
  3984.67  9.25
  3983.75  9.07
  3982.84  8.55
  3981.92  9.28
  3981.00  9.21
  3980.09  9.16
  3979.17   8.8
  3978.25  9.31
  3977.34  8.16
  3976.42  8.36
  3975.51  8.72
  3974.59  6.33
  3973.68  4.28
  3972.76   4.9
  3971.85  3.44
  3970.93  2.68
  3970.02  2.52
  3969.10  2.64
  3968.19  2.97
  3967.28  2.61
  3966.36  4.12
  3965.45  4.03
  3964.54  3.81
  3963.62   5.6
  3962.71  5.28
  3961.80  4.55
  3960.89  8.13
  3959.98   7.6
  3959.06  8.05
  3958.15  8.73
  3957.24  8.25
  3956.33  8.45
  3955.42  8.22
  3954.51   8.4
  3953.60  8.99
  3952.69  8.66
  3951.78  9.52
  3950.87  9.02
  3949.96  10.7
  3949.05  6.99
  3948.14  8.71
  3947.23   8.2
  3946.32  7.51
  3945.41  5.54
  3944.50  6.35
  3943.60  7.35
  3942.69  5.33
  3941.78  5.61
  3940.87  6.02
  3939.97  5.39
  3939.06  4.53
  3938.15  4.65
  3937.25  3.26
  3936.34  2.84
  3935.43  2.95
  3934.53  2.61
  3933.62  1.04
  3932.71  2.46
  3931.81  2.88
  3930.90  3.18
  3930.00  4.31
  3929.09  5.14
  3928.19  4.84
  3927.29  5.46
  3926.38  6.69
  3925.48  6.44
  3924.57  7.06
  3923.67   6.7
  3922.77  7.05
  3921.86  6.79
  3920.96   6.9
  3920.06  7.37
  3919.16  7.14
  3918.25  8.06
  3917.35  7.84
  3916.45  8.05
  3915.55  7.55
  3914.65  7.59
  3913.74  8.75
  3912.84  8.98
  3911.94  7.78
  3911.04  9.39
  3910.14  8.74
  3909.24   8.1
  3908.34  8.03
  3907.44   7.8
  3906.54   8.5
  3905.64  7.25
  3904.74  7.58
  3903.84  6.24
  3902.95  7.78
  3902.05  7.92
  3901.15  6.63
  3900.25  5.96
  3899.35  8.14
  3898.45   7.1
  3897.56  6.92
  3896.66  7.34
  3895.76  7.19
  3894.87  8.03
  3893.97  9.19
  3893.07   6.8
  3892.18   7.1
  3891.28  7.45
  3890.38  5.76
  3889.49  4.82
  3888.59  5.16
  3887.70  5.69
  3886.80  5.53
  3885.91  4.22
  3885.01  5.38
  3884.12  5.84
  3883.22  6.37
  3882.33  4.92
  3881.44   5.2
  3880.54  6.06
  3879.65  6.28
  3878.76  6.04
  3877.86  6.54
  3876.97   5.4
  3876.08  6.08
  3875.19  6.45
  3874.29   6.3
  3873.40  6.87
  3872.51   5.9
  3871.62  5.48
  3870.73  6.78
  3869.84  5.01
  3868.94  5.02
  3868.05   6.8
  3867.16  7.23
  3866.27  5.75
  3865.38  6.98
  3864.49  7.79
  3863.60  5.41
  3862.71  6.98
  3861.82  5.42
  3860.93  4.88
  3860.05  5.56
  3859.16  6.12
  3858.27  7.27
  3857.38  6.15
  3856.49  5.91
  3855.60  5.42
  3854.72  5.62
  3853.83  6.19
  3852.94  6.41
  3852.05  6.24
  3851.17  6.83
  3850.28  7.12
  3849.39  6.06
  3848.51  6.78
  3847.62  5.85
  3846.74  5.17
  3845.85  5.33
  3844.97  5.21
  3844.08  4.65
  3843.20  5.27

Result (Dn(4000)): 1.9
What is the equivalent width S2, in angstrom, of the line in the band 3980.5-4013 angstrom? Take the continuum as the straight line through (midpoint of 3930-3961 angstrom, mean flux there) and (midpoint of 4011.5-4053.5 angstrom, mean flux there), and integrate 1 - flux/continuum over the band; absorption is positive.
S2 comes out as -4.4 angstrom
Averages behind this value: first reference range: 6.31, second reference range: 11.1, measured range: 10.4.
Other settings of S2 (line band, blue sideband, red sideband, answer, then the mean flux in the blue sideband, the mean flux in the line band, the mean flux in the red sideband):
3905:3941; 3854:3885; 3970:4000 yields 5.37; 6.05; 6.16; 8.79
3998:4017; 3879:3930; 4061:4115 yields -4.53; 6.91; 11.2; 10.6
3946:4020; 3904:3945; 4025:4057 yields -1.99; 6.18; 8.82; 10.8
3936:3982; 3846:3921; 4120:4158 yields 8.39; 6.67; 6.49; 11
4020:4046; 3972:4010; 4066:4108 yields -2.27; 9.66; 10.9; 10.6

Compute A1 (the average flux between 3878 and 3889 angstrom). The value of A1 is 5.59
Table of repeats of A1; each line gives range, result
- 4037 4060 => 10.7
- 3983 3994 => 10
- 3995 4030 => 11.2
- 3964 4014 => 8.76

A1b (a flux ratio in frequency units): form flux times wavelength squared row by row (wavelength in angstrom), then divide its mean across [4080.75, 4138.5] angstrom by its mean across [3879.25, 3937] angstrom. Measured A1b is 1.89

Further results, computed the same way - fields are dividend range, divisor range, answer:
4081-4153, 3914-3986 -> 1.86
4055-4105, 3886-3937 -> 1.75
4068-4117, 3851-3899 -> 1.93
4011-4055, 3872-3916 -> 1.73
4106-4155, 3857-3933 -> 1.91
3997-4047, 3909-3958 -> 1.74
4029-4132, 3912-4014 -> 1.49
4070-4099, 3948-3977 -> 1.83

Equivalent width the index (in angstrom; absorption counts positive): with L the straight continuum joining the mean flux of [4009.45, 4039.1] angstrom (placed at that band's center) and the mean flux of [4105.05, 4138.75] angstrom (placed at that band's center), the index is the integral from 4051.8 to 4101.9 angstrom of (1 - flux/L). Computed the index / 2.9 angstrom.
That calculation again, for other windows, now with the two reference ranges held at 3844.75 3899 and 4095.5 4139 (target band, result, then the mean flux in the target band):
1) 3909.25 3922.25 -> -1.75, 7.94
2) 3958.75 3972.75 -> 6.01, 4.51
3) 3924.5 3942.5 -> 7.37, 4.32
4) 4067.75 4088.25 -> -1.15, 10.6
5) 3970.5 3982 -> 1.52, 7.07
